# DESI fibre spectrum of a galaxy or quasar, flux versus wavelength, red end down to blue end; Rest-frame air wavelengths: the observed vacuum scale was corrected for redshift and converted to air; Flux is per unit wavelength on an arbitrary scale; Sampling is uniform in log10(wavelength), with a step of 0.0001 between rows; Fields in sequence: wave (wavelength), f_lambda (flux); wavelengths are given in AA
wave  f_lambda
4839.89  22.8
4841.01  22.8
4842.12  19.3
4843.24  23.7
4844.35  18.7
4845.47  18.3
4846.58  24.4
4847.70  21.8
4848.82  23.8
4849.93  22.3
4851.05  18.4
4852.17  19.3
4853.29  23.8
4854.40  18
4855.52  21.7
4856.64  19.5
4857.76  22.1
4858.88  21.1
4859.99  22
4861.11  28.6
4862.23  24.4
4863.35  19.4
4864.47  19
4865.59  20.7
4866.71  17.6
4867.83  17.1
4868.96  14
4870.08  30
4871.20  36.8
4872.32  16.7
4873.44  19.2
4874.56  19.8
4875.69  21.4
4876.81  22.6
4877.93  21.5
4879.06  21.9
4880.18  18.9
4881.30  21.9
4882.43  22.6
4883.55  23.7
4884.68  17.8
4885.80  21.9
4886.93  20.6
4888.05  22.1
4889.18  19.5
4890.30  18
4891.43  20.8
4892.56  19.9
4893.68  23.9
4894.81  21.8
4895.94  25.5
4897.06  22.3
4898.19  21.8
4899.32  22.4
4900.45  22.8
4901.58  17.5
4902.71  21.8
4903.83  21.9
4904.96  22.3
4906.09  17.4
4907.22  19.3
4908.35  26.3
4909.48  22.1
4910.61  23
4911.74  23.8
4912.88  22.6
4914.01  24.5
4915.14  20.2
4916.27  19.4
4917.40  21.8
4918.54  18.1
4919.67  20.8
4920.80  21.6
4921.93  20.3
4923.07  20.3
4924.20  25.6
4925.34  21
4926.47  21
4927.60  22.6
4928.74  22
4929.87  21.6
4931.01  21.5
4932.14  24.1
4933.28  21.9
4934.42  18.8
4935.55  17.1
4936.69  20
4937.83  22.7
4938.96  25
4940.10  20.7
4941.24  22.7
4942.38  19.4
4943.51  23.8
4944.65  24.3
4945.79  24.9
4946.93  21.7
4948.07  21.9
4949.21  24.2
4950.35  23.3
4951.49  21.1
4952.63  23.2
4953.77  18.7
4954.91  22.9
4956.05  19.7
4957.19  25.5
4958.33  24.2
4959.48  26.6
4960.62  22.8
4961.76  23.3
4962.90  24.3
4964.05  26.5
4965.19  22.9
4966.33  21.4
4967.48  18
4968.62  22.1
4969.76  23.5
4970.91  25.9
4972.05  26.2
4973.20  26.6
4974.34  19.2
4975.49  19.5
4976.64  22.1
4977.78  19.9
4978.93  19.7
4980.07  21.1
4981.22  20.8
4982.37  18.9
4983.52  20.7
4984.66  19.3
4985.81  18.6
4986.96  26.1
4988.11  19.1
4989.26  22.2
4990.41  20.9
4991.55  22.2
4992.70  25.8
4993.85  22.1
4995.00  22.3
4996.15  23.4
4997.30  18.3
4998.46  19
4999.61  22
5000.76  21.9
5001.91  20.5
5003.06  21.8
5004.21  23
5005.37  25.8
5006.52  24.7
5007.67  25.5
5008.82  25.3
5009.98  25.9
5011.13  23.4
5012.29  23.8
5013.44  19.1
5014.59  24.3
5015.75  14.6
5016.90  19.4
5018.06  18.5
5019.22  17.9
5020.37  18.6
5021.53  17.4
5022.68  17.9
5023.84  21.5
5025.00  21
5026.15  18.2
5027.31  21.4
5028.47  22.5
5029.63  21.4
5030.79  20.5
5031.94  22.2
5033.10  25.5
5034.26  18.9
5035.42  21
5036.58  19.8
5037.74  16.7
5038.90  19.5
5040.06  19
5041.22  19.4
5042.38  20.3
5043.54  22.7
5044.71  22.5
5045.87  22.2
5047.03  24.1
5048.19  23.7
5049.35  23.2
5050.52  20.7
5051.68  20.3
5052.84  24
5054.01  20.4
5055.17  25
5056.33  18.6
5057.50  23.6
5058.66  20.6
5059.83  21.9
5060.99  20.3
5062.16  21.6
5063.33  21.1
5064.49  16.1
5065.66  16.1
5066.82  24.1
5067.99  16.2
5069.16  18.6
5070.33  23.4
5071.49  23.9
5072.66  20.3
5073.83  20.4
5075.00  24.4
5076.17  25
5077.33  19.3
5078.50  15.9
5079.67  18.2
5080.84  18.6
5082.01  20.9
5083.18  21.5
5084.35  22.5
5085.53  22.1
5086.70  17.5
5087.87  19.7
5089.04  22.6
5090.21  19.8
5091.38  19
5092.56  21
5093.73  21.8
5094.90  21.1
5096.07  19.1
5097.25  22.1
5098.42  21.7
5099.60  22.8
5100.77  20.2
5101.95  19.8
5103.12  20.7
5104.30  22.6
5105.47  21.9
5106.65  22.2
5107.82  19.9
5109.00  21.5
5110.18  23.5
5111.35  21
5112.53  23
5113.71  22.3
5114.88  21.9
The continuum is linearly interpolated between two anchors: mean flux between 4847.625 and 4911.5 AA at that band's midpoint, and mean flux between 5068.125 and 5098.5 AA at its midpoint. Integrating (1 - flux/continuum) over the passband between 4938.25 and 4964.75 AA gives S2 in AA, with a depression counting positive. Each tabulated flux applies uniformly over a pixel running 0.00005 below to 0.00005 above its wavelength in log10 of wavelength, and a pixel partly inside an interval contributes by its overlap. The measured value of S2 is -2.3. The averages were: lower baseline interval 21.5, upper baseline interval 20.7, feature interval 23.1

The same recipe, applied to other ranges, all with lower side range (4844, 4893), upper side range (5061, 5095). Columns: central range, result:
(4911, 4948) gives -1.3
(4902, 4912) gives -0.4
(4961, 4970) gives -0.8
